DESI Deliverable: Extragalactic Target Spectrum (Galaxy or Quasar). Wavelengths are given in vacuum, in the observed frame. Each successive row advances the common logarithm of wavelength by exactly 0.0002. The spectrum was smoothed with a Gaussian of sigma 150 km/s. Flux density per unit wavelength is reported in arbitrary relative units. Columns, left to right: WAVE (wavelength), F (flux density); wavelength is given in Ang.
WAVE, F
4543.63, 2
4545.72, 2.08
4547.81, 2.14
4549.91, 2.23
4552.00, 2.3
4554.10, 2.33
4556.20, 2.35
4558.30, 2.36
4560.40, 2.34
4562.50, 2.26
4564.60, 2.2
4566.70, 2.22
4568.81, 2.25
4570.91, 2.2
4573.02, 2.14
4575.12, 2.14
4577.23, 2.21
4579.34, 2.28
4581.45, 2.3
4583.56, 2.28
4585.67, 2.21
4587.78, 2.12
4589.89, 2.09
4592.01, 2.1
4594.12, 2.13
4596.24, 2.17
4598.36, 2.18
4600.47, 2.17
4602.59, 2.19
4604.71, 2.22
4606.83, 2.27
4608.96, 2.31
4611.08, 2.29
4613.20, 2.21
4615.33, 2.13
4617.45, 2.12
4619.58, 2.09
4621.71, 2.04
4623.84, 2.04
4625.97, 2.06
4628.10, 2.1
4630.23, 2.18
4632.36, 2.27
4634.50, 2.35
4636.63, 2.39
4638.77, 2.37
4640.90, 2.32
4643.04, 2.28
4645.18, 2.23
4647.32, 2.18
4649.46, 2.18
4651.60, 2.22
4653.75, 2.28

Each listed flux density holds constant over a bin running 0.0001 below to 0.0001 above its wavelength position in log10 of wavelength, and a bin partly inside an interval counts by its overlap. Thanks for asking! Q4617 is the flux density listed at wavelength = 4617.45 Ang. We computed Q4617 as 2.12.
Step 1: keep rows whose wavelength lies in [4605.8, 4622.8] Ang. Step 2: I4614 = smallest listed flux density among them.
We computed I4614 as 2.04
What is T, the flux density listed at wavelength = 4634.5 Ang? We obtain 2.35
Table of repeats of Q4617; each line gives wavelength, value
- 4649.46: 2.18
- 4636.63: 2.39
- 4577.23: 2.21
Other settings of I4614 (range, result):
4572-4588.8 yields 2.12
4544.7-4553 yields 2.08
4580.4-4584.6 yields 2.28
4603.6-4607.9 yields 2.22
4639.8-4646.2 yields 2.23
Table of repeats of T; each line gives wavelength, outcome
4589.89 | 2.09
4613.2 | 2.21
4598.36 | 2.18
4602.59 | 2.19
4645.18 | 2.23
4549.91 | 2.23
